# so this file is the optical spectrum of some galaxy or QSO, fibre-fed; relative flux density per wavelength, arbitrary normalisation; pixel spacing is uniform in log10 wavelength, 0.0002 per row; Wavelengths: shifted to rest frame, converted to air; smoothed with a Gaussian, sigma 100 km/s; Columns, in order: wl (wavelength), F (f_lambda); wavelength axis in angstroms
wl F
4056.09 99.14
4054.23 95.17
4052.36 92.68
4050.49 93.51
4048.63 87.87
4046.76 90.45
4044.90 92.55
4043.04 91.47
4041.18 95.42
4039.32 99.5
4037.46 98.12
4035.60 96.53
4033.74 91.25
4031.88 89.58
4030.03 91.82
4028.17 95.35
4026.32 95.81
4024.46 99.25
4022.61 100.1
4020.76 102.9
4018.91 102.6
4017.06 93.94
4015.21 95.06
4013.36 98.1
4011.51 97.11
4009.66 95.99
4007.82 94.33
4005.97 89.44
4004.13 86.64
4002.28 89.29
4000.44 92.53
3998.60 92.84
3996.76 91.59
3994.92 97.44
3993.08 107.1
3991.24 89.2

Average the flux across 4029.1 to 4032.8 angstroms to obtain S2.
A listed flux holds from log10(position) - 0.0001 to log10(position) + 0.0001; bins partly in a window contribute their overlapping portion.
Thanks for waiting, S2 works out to 90.8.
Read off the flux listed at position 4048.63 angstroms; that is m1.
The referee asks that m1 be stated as 87.87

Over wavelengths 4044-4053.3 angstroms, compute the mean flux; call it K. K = 91.4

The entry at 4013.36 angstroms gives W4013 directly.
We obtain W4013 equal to 98.1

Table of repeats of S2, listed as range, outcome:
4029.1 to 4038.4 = 93.4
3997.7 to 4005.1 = 90.3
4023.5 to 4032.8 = 94.4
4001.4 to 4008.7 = 89.8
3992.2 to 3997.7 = 98.6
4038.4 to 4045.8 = 94.8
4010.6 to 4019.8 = 97.3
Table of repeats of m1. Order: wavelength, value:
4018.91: 102.6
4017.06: 93.94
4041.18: 95.42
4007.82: 94.33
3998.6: 92.84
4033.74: 91.25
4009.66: 95.99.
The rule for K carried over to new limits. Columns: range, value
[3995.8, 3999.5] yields 92.3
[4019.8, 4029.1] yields 98.7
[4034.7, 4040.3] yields 98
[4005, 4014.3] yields 94.9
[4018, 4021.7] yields 103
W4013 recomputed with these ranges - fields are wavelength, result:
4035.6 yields 96.53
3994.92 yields 97.44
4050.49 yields 93.51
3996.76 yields 91.59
